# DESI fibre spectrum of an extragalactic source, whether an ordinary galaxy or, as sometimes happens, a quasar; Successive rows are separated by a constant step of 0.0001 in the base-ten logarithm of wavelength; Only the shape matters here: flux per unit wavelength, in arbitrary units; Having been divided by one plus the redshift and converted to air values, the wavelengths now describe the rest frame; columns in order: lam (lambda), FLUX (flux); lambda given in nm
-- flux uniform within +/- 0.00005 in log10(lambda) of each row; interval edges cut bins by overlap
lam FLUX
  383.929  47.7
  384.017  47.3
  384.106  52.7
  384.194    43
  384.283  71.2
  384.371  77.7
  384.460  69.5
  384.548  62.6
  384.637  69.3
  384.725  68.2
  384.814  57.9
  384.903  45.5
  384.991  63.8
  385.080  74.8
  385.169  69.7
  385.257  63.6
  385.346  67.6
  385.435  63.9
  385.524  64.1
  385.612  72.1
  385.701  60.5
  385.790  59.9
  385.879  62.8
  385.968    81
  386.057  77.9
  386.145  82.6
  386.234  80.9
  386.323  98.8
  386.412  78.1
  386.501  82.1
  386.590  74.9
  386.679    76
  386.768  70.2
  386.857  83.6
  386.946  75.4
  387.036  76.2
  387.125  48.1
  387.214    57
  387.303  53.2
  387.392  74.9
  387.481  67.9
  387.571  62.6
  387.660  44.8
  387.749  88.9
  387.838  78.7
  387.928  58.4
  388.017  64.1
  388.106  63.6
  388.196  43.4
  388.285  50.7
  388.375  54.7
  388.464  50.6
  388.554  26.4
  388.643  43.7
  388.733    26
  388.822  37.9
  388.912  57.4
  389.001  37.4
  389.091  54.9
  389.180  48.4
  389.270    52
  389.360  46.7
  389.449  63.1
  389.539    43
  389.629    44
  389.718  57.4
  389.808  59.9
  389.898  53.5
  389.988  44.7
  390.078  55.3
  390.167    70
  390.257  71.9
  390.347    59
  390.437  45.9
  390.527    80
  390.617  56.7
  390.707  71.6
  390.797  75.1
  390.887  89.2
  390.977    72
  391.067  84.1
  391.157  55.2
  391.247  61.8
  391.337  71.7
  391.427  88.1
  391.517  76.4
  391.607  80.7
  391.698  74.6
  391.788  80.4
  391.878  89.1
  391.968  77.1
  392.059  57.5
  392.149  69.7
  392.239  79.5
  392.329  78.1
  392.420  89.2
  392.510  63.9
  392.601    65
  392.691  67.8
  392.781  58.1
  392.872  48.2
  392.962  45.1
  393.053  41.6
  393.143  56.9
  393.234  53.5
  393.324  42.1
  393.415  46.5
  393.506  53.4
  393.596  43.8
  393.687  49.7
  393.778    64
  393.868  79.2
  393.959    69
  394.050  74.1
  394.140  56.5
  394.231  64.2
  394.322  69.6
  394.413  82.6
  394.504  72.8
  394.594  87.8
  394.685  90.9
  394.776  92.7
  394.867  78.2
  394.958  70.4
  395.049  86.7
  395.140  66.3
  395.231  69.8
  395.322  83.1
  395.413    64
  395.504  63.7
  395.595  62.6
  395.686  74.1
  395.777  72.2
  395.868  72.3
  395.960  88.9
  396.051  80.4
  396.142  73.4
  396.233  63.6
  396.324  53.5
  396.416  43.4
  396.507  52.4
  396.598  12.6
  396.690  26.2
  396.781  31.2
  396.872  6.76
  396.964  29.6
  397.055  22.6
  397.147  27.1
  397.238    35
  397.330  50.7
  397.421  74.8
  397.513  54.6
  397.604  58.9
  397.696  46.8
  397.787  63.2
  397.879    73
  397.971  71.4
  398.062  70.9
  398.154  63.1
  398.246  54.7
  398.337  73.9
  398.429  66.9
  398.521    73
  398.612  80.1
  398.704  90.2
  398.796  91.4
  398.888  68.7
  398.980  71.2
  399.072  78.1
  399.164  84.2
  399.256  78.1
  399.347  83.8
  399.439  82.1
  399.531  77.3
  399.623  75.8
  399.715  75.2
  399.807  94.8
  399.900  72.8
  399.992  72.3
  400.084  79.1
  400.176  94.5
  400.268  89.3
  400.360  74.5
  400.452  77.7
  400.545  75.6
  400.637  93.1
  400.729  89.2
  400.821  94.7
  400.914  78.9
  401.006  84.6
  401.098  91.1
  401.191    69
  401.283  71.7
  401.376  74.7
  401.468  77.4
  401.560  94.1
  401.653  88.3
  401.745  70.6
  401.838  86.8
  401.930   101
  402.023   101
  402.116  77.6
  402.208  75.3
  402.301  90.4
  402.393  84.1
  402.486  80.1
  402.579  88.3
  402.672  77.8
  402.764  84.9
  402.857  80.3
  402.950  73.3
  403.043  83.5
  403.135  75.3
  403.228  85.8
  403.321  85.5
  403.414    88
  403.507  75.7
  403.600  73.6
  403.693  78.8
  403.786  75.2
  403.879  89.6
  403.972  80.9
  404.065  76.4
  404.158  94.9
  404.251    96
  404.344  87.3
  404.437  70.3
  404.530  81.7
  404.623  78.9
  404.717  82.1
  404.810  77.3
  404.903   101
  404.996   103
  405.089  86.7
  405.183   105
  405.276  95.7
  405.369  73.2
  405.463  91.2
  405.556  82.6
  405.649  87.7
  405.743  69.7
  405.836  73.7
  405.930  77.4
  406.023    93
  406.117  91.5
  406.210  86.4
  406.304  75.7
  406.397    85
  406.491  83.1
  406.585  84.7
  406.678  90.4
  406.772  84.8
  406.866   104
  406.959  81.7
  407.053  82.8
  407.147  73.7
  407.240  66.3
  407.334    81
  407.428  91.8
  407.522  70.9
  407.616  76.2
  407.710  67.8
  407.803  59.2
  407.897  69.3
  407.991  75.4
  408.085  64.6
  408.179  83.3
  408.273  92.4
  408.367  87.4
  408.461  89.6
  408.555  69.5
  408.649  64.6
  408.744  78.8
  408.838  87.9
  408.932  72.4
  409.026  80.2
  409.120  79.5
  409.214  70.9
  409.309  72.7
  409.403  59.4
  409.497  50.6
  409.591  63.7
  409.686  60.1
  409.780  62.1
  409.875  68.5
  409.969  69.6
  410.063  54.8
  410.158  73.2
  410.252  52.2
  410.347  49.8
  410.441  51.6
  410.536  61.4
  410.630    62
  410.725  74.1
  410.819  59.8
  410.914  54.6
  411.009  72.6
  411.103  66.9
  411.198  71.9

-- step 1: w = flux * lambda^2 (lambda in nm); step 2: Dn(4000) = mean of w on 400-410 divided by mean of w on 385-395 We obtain 1.34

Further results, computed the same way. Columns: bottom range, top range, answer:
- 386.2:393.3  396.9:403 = 1.25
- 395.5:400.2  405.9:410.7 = 1.22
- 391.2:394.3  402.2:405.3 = 1.37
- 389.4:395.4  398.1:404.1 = 1.26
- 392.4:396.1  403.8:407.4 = 1.34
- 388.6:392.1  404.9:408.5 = 1.45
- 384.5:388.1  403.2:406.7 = 1.35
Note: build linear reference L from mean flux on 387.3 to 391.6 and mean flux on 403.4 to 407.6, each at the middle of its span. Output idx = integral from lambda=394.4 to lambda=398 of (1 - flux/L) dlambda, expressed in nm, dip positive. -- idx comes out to 0.460 nm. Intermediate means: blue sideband 59.4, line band 60.5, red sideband 83.9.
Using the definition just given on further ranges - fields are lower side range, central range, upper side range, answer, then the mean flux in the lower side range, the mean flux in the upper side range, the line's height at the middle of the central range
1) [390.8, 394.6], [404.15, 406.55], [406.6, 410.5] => -0.47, 67.2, 72.8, 71.7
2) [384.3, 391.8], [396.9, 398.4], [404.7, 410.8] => 0.35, 64.1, 76.6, 70.2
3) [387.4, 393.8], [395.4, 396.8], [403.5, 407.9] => 0.20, 60.4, 82.8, 68.6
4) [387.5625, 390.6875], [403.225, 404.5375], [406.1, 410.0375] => -0.21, 54.2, 76.2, 71.3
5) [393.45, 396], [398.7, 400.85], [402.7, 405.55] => -0.09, 71.4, 84.3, 78.3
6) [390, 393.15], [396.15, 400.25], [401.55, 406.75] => 0.77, 68.7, 84.3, 76.9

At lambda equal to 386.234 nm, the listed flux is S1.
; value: 80.9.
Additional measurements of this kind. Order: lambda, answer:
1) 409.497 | 50.6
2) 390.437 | 45.9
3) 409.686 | 60.1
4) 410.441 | 51.6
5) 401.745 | 70.6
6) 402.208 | 75.3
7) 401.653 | 88.3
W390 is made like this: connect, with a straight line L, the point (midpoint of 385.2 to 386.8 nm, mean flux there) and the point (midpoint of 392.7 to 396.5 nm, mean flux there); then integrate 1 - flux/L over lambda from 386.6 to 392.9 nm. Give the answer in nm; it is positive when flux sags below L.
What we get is 0.62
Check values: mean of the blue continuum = 73.2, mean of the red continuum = 66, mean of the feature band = 63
